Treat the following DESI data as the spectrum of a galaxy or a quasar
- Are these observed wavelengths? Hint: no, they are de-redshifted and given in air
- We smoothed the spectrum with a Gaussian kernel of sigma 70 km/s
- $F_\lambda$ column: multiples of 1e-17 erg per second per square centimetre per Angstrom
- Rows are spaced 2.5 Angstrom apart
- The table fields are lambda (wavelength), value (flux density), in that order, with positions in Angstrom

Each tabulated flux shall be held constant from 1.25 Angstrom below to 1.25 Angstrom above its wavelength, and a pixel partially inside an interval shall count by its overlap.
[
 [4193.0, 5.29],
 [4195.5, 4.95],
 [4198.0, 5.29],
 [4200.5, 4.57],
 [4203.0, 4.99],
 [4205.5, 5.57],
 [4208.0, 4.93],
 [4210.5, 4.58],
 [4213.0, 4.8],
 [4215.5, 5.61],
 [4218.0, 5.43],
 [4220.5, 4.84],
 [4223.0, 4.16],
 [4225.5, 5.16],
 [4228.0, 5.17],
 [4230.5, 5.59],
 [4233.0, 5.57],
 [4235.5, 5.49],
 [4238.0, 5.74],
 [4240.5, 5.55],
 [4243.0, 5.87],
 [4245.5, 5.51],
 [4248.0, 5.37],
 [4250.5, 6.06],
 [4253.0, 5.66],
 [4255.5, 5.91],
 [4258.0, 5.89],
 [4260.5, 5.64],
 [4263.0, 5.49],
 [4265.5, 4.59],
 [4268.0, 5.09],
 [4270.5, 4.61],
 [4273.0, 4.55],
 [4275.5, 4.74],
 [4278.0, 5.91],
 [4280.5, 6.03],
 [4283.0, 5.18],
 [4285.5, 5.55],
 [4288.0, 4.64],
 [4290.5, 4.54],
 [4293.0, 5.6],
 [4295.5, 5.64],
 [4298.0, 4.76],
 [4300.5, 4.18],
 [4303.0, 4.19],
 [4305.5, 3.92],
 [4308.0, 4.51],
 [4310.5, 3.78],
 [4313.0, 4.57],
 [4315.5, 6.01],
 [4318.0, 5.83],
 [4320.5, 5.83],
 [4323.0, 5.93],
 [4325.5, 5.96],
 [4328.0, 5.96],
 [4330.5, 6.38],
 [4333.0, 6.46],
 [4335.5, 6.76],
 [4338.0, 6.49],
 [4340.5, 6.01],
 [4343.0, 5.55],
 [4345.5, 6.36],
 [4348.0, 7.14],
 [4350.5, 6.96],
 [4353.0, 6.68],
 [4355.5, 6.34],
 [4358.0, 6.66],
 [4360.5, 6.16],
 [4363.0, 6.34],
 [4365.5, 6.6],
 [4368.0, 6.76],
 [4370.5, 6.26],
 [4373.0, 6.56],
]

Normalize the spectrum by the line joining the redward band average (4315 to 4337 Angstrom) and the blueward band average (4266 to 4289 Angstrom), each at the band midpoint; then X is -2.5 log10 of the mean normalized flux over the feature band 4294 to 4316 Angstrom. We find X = 0.236 mag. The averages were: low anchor 5.13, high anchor 6.13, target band 4.58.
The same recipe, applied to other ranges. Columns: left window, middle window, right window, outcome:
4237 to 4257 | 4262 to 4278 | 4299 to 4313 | 0.041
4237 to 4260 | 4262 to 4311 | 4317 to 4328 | 0.188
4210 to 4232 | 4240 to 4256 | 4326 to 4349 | -0.069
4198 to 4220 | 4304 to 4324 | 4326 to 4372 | 0.210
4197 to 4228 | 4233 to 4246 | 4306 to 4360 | -0.083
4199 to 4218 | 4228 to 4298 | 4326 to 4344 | 0.029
